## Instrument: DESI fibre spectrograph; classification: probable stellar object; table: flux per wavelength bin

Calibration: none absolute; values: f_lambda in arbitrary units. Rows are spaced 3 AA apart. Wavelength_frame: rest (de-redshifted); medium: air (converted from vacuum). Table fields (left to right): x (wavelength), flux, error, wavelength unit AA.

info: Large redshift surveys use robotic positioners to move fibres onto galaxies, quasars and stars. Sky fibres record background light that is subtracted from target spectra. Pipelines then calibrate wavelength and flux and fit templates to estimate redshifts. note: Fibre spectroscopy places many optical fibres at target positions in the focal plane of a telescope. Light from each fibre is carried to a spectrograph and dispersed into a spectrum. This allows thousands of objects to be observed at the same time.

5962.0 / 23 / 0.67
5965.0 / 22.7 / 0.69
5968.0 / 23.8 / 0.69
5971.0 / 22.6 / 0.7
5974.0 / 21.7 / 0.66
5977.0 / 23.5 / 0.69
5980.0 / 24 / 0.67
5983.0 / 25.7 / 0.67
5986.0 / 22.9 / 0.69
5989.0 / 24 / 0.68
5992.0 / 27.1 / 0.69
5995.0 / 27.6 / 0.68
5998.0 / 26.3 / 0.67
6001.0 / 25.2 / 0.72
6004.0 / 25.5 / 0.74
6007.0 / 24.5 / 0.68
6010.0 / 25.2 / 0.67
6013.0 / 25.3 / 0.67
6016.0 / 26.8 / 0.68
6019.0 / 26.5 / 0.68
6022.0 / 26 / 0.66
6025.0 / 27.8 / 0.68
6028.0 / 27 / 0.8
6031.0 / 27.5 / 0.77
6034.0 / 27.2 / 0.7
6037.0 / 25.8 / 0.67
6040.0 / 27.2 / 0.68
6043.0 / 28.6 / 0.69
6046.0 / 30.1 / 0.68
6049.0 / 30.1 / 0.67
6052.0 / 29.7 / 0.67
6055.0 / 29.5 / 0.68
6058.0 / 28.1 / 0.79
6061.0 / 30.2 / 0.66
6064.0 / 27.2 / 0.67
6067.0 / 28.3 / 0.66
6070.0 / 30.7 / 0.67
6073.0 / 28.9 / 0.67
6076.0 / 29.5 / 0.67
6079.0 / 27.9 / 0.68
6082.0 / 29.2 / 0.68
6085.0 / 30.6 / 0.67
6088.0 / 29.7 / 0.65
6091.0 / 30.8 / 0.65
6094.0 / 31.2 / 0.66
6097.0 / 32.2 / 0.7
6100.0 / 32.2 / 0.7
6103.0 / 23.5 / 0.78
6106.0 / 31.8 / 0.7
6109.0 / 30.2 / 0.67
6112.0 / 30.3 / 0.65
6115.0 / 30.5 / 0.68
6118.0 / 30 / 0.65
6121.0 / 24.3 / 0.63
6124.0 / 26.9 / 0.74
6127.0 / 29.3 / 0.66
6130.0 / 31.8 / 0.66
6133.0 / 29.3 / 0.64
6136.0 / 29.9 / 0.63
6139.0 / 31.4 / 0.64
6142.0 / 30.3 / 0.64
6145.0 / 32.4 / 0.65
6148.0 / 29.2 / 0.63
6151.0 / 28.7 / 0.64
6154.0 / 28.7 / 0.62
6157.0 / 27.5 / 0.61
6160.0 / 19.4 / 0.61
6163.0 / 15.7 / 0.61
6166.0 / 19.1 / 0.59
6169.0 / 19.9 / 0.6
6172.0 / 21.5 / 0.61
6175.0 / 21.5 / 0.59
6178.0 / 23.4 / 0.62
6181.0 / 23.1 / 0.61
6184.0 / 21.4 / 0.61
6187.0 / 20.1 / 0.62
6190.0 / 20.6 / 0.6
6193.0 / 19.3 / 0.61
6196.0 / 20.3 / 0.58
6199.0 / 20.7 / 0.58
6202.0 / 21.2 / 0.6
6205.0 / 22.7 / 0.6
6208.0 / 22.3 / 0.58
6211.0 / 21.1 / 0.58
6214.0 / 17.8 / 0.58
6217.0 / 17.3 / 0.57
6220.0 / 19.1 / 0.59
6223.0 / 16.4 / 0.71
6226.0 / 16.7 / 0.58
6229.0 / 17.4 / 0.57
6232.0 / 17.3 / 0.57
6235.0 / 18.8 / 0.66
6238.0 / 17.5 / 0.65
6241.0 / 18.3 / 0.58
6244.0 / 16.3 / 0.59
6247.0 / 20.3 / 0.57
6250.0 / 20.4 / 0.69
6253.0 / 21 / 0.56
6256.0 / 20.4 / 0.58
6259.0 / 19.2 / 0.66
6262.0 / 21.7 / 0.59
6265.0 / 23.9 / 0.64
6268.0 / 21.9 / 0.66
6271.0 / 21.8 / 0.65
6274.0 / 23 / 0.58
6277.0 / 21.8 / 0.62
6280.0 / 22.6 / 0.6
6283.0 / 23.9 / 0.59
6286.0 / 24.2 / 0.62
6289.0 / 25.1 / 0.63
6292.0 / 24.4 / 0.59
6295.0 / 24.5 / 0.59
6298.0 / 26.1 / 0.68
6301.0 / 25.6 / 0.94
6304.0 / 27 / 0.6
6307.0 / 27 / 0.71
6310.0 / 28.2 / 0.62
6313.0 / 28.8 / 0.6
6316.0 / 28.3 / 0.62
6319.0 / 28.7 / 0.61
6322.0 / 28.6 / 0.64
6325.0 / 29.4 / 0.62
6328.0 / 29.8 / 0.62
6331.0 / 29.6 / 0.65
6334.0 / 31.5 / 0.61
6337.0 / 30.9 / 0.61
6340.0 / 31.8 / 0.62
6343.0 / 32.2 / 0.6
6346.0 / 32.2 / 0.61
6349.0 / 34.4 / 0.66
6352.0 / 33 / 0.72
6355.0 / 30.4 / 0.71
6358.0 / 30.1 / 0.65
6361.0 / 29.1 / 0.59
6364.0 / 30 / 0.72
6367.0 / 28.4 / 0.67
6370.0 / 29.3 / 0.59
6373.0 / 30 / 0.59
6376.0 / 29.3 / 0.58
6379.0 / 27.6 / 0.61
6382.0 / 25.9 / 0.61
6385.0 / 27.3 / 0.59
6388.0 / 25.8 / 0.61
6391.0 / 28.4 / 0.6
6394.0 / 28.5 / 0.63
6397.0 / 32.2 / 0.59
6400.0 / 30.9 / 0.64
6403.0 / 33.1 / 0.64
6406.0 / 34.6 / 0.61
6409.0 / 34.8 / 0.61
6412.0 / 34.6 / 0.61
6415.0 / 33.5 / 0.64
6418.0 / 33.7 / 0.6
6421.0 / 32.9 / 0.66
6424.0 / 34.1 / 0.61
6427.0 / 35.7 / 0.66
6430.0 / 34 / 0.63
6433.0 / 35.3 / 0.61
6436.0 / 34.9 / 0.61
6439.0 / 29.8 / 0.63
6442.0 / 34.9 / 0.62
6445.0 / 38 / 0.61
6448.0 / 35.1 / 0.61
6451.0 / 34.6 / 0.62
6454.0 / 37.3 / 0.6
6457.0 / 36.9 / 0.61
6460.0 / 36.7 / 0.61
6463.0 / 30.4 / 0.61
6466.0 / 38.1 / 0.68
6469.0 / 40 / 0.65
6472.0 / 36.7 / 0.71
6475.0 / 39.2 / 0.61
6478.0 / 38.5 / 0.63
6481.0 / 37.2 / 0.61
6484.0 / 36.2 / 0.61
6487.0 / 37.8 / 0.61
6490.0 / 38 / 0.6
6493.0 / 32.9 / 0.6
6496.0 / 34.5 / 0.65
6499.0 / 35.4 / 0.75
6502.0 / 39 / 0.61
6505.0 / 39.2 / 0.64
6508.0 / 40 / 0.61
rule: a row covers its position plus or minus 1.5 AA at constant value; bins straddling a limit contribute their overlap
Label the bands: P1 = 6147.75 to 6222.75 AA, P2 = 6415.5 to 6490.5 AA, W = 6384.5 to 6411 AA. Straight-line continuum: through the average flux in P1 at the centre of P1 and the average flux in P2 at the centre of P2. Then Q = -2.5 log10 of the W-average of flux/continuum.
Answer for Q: 0.069 mag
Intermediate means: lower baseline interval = 21.5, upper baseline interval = 35.8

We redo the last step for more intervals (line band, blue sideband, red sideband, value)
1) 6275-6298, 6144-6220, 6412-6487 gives 0.146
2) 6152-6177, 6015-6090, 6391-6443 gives 0.341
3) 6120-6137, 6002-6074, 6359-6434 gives -0.006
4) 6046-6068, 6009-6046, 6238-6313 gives -0.105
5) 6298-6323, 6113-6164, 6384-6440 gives 0.117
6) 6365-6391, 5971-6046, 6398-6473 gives 0.197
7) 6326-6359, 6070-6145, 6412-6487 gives 0.078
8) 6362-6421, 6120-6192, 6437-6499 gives 0.102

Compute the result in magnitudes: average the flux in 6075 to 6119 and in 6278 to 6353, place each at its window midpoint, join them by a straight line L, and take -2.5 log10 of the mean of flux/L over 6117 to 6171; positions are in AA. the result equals 0.11 mag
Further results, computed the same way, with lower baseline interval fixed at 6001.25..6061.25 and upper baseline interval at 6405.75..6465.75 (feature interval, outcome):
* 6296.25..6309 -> 0.21 mag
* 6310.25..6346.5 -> 0.09 mag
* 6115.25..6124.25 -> 0.05 mag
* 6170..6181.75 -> 0.32 mag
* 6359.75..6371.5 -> 0.15 mag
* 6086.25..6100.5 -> -0.10 mag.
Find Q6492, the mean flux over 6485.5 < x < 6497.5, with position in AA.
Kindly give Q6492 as 35.8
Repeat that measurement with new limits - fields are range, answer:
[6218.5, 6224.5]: 17.8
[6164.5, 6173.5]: 20.2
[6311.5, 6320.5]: 28.6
